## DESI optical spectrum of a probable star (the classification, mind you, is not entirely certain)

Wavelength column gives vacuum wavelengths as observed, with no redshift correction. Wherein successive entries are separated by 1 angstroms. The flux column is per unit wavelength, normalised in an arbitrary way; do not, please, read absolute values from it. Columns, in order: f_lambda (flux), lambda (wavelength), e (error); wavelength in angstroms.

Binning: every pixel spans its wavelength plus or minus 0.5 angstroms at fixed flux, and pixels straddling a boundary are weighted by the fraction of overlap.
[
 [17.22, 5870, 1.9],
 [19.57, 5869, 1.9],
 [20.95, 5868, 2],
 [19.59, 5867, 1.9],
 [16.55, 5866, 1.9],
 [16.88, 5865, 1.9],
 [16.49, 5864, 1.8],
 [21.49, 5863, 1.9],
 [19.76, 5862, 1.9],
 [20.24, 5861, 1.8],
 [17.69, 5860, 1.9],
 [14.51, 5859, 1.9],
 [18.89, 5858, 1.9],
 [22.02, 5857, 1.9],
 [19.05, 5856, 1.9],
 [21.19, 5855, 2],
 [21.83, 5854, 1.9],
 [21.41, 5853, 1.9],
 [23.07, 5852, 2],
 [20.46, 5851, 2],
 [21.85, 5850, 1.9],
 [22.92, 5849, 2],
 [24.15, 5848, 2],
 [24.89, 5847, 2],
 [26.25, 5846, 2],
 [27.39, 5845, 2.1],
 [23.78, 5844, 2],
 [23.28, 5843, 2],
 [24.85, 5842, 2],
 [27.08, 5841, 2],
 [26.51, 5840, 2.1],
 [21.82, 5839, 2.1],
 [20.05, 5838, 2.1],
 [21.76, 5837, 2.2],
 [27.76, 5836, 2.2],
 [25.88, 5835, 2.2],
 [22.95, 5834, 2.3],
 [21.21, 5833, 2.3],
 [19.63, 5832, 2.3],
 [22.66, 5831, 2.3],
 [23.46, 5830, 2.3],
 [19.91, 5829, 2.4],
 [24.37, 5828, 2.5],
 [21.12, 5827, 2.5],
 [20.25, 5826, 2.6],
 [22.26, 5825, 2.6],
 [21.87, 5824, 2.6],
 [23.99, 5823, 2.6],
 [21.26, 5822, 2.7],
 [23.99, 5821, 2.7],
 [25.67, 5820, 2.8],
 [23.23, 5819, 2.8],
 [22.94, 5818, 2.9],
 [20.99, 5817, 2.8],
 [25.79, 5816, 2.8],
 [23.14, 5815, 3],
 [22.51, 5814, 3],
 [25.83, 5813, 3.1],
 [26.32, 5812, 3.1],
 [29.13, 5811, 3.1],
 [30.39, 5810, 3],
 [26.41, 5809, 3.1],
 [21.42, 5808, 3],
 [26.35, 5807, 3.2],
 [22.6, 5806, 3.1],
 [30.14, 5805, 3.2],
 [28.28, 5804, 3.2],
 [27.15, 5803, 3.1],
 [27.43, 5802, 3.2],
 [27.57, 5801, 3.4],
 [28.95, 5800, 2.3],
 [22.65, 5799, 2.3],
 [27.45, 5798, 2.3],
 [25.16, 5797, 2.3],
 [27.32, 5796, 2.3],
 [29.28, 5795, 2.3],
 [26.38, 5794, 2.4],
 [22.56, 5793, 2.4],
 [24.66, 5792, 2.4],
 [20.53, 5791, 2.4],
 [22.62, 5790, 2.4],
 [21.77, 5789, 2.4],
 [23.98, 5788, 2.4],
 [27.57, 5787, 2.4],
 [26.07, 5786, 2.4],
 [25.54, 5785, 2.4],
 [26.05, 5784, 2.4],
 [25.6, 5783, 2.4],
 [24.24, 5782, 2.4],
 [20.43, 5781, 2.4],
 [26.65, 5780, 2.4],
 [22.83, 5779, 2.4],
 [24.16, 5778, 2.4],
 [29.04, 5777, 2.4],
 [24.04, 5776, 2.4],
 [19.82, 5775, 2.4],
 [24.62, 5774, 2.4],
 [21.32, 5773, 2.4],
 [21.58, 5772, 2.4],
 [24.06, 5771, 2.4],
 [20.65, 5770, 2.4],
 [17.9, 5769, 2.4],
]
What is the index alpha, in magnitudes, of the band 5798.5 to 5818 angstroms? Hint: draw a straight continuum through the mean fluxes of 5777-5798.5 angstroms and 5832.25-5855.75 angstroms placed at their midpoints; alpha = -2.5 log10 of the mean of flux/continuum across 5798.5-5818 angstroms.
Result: -0.06 mag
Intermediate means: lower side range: 24.9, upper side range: 23.5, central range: 25.9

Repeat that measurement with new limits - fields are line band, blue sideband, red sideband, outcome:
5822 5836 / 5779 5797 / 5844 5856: 0.056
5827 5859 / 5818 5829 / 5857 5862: -0.124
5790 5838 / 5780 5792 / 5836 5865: -0.056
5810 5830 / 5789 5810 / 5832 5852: 0.057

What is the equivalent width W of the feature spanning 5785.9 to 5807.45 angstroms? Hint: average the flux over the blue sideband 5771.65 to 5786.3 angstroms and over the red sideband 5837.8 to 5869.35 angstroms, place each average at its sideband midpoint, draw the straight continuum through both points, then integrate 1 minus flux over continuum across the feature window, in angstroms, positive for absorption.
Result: -2.1 angstroms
